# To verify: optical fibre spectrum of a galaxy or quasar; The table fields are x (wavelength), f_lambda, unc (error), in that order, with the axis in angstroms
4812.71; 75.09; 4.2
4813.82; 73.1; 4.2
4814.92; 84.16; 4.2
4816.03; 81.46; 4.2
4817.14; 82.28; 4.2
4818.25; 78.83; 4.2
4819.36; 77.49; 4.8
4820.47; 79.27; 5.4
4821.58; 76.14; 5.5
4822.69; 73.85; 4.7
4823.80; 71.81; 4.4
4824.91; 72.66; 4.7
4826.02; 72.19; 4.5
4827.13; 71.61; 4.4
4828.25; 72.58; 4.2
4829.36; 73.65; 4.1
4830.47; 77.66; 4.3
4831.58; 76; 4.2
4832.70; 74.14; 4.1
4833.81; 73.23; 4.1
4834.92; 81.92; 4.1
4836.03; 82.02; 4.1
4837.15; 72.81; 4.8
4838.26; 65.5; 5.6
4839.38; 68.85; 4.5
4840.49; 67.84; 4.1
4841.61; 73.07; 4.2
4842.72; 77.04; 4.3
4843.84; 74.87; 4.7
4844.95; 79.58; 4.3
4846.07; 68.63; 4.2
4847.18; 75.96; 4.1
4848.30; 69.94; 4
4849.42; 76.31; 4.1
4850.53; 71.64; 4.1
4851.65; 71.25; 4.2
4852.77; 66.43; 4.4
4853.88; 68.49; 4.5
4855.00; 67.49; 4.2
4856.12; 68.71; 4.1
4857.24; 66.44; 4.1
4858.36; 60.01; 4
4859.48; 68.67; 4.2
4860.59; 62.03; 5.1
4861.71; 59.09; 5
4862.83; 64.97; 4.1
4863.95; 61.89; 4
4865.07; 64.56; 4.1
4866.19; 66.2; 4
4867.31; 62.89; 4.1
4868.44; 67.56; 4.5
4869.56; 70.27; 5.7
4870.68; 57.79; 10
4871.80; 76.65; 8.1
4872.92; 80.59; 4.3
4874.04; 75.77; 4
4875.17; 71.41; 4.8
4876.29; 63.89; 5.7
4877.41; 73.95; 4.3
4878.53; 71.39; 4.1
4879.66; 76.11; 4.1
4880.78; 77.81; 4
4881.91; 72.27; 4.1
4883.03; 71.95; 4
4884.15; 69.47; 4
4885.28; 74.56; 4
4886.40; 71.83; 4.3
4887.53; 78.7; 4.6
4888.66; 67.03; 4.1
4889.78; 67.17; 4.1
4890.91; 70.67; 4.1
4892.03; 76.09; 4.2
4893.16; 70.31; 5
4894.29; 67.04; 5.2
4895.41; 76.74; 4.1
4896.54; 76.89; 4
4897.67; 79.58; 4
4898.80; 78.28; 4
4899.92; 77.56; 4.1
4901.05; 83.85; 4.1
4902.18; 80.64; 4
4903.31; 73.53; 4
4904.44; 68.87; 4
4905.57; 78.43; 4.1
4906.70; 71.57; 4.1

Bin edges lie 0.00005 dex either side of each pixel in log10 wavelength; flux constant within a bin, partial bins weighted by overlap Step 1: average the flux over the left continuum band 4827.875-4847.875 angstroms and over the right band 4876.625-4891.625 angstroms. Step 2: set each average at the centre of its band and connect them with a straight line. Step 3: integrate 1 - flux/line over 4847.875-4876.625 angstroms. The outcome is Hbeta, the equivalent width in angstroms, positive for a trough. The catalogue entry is 2.2 angstroms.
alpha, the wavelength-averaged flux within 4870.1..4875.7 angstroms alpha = 72.4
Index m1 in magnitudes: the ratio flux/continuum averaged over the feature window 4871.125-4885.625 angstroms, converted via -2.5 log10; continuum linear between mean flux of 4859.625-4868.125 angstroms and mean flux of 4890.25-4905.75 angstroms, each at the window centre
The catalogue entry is -0.074 mag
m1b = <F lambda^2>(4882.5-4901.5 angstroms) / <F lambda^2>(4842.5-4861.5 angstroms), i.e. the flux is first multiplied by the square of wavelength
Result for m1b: 1.08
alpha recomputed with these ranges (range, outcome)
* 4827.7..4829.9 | 73.2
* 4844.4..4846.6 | 74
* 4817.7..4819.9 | 78.1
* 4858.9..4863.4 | 63.8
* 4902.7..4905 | 71.3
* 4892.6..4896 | 71.4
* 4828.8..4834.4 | 75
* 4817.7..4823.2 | 77.1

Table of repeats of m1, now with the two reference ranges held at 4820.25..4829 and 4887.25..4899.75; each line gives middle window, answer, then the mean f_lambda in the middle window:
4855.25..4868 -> 0.15 mag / 64.2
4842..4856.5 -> 0.02 mag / 72.1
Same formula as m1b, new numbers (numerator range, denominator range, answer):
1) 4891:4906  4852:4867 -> 1.18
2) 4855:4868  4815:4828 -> 0.86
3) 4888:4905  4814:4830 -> 1.01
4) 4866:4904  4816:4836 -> 0.98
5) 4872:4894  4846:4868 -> 1.10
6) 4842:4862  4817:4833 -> 0.94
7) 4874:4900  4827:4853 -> 1.01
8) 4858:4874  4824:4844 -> 0.91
